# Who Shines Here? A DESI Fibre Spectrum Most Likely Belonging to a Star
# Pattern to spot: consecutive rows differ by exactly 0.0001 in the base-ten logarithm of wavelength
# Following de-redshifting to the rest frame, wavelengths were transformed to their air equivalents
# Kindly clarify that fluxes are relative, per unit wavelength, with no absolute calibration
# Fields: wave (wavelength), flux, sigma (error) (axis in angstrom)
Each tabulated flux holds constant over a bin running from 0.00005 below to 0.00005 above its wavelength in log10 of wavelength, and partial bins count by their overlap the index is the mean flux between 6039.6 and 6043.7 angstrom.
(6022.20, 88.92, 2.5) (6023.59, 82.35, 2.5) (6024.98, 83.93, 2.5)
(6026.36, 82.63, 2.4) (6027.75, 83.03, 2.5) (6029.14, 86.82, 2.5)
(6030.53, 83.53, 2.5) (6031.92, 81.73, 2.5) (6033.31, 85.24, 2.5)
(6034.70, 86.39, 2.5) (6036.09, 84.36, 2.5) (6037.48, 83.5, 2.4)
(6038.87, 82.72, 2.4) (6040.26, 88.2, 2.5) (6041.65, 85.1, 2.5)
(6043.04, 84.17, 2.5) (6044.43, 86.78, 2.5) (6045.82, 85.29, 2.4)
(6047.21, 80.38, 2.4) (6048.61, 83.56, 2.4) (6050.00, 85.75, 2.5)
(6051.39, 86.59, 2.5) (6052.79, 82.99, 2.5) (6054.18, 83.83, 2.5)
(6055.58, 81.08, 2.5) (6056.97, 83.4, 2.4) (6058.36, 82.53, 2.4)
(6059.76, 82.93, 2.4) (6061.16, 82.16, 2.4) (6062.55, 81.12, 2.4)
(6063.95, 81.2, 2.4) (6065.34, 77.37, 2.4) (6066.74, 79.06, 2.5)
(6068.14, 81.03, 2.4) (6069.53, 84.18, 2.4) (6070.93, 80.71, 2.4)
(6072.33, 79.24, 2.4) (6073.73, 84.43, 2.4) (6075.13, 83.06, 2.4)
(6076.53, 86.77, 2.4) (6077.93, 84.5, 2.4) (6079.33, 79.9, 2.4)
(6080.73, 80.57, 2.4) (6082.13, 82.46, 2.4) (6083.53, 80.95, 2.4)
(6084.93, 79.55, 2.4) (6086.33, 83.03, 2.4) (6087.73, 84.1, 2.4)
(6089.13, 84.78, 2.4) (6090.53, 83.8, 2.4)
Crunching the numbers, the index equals 85.9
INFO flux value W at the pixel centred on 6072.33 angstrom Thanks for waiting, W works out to 79.24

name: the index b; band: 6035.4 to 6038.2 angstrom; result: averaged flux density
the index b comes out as 83.9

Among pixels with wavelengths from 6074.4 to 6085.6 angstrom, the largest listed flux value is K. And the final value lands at 86.77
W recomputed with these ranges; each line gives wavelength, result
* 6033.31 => 85.24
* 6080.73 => 80.57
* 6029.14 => 86.82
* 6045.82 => 85.29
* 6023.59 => 82.35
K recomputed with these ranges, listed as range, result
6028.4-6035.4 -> 86.82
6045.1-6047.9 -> 85.29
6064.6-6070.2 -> 84.18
